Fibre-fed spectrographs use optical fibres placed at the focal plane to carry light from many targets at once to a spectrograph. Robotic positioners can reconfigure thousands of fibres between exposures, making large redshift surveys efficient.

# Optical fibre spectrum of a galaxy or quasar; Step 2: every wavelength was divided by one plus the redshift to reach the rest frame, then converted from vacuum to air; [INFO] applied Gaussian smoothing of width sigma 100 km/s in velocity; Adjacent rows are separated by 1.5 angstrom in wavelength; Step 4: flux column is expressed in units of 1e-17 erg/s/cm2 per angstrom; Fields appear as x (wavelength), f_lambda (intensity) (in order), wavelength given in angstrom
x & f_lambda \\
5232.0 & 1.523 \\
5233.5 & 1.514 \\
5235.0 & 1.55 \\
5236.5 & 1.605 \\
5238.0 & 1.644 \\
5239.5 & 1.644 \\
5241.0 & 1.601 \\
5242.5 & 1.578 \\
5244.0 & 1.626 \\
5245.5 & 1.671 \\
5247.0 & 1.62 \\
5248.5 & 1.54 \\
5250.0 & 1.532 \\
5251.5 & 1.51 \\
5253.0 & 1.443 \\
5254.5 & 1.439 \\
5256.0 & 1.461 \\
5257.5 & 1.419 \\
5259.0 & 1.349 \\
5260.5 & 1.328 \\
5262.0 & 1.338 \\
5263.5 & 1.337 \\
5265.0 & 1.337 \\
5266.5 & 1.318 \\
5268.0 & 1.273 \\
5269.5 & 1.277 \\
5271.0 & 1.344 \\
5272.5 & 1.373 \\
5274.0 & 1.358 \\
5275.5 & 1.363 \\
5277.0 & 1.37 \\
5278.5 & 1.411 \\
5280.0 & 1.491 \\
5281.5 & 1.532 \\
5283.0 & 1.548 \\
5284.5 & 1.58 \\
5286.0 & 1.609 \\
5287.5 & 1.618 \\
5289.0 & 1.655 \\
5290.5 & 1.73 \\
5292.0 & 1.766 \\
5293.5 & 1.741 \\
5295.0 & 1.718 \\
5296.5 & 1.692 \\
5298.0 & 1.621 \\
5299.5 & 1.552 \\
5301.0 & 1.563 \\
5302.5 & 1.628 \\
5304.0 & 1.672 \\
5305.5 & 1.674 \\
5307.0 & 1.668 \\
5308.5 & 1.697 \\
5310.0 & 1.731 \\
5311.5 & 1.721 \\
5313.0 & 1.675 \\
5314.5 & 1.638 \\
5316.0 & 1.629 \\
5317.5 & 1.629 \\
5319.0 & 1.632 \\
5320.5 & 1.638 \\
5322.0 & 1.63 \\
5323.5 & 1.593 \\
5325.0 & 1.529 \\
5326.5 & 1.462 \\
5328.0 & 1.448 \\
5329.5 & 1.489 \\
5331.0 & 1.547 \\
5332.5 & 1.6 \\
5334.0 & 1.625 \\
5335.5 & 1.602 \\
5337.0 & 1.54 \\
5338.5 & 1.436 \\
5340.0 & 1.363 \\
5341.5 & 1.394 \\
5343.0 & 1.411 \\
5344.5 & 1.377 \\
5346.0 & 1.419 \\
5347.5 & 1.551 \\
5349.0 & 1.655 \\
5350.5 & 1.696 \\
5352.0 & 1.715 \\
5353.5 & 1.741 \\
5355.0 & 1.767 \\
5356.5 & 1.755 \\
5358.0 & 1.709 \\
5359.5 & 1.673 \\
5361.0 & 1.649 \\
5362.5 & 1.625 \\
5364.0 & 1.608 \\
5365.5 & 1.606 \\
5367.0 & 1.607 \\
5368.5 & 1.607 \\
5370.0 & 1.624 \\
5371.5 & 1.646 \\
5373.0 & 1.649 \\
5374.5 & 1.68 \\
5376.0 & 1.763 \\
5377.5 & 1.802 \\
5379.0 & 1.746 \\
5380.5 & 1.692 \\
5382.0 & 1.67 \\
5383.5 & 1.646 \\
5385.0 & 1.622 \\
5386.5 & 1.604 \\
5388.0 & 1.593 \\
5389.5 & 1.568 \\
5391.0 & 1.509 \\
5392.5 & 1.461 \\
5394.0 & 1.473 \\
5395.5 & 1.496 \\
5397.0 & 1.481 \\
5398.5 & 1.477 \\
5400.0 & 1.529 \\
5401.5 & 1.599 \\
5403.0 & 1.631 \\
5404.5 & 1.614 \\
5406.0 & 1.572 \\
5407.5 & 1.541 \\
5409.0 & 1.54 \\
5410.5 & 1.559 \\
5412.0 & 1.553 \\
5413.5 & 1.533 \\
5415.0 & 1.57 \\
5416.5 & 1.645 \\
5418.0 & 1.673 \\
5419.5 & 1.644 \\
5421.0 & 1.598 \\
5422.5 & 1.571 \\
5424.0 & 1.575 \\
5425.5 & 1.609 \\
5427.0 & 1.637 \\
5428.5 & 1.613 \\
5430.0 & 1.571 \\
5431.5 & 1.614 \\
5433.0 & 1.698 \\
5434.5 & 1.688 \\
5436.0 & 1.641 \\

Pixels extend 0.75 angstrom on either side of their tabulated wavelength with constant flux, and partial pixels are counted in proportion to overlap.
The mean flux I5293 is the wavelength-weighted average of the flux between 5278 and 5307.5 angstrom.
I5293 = 1.62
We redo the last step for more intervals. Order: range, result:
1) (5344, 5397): 1.63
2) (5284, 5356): 1.61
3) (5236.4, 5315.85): 1.54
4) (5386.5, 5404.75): 1.54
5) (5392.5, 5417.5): 1.55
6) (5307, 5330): 1.61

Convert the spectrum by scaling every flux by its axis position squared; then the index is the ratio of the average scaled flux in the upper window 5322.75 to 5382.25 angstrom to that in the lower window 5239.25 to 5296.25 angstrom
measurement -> 1.10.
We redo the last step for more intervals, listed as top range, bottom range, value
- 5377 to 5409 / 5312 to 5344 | 1.05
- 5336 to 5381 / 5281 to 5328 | 1.01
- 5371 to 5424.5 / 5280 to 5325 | 1.01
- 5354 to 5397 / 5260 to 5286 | 1.22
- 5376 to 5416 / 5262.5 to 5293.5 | 1.13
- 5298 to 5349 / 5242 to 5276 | 1.13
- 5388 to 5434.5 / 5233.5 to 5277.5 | 1.14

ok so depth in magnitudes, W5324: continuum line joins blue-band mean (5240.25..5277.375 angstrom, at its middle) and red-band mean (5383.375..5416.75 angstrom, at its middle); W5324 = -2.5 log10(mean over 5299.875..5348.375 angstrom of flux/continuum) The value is -0.06 mag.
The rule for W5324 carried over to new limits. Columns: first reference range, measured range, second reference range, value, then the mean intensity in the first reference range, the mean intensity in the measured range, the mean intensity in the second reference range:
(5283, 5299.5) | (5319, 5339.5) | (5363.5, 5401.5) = 0.06 mag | 1.66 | 1.55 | 1.61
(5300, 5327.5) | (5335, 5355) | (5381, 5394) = 0.05 mag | 1.63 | 1.54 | 1.58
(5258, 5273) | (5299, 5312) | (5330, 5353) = -0.16 mag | 1.33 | 1.66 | 1.53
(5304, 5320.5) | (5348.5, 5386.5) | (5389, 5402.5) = -0.08 mag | 1.67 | 1.68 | 1.51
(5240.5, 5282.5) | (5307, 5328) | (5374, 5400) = -0.08 mag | 1.44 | 1.63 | 1.6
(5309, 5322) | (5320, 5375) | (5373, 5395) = 0.04 mag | 1.66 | 1.58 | 1.63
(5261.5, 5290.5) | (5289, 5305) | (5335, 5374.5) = -0.13 mag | 1.44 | 1.67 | 1.59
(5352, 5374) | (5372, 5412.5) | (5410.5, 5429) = 0.02 mag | 1.66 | 1.6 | 1.6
